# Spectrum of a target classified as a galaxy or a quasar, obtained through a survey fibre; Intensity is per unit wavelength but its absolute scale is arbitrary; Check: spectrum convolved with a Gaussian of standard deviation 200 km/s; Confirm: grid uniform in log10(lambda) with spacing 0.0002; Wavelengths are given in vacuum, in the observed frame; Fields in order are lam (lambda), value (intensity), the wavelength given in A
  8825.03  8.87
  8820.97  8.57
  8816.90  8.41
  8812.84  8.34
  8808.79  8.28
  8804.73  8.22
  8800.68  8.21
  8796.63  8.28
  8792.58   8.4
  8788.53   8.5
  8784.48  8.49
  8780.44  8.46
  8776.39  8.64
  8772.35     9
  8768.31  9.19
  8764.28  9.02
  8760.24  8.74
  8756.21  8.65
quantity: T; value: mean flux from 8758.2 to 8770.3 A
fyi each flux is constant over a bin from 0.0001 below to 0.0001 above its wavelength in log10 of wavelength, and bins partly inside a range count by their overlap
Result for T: 8.99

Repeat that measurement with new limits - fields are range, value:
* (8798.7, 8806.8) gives 8.21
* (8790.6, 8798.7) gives 8.34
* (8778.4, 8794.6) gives 8.46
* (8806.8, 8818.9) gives 8.35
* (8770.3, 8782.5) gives 8.7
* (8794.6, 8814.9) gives 8.27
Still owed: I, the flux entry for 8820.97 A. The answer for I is 8.57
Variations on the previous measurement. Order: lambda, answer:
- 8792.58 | 8.4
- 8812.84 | 8.34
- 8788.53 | 8.5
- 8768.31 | 9.19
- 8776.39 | 8.64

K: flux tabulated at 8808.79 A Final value 8.28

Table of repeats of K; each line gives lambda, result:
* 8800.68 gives 8.21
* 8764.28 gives 9.02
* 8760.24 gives 8.74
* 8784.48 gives 8.49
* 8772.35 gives 9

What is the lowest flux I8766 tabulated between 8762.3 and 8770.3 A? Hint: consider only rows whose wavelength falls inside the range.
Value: 9.02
